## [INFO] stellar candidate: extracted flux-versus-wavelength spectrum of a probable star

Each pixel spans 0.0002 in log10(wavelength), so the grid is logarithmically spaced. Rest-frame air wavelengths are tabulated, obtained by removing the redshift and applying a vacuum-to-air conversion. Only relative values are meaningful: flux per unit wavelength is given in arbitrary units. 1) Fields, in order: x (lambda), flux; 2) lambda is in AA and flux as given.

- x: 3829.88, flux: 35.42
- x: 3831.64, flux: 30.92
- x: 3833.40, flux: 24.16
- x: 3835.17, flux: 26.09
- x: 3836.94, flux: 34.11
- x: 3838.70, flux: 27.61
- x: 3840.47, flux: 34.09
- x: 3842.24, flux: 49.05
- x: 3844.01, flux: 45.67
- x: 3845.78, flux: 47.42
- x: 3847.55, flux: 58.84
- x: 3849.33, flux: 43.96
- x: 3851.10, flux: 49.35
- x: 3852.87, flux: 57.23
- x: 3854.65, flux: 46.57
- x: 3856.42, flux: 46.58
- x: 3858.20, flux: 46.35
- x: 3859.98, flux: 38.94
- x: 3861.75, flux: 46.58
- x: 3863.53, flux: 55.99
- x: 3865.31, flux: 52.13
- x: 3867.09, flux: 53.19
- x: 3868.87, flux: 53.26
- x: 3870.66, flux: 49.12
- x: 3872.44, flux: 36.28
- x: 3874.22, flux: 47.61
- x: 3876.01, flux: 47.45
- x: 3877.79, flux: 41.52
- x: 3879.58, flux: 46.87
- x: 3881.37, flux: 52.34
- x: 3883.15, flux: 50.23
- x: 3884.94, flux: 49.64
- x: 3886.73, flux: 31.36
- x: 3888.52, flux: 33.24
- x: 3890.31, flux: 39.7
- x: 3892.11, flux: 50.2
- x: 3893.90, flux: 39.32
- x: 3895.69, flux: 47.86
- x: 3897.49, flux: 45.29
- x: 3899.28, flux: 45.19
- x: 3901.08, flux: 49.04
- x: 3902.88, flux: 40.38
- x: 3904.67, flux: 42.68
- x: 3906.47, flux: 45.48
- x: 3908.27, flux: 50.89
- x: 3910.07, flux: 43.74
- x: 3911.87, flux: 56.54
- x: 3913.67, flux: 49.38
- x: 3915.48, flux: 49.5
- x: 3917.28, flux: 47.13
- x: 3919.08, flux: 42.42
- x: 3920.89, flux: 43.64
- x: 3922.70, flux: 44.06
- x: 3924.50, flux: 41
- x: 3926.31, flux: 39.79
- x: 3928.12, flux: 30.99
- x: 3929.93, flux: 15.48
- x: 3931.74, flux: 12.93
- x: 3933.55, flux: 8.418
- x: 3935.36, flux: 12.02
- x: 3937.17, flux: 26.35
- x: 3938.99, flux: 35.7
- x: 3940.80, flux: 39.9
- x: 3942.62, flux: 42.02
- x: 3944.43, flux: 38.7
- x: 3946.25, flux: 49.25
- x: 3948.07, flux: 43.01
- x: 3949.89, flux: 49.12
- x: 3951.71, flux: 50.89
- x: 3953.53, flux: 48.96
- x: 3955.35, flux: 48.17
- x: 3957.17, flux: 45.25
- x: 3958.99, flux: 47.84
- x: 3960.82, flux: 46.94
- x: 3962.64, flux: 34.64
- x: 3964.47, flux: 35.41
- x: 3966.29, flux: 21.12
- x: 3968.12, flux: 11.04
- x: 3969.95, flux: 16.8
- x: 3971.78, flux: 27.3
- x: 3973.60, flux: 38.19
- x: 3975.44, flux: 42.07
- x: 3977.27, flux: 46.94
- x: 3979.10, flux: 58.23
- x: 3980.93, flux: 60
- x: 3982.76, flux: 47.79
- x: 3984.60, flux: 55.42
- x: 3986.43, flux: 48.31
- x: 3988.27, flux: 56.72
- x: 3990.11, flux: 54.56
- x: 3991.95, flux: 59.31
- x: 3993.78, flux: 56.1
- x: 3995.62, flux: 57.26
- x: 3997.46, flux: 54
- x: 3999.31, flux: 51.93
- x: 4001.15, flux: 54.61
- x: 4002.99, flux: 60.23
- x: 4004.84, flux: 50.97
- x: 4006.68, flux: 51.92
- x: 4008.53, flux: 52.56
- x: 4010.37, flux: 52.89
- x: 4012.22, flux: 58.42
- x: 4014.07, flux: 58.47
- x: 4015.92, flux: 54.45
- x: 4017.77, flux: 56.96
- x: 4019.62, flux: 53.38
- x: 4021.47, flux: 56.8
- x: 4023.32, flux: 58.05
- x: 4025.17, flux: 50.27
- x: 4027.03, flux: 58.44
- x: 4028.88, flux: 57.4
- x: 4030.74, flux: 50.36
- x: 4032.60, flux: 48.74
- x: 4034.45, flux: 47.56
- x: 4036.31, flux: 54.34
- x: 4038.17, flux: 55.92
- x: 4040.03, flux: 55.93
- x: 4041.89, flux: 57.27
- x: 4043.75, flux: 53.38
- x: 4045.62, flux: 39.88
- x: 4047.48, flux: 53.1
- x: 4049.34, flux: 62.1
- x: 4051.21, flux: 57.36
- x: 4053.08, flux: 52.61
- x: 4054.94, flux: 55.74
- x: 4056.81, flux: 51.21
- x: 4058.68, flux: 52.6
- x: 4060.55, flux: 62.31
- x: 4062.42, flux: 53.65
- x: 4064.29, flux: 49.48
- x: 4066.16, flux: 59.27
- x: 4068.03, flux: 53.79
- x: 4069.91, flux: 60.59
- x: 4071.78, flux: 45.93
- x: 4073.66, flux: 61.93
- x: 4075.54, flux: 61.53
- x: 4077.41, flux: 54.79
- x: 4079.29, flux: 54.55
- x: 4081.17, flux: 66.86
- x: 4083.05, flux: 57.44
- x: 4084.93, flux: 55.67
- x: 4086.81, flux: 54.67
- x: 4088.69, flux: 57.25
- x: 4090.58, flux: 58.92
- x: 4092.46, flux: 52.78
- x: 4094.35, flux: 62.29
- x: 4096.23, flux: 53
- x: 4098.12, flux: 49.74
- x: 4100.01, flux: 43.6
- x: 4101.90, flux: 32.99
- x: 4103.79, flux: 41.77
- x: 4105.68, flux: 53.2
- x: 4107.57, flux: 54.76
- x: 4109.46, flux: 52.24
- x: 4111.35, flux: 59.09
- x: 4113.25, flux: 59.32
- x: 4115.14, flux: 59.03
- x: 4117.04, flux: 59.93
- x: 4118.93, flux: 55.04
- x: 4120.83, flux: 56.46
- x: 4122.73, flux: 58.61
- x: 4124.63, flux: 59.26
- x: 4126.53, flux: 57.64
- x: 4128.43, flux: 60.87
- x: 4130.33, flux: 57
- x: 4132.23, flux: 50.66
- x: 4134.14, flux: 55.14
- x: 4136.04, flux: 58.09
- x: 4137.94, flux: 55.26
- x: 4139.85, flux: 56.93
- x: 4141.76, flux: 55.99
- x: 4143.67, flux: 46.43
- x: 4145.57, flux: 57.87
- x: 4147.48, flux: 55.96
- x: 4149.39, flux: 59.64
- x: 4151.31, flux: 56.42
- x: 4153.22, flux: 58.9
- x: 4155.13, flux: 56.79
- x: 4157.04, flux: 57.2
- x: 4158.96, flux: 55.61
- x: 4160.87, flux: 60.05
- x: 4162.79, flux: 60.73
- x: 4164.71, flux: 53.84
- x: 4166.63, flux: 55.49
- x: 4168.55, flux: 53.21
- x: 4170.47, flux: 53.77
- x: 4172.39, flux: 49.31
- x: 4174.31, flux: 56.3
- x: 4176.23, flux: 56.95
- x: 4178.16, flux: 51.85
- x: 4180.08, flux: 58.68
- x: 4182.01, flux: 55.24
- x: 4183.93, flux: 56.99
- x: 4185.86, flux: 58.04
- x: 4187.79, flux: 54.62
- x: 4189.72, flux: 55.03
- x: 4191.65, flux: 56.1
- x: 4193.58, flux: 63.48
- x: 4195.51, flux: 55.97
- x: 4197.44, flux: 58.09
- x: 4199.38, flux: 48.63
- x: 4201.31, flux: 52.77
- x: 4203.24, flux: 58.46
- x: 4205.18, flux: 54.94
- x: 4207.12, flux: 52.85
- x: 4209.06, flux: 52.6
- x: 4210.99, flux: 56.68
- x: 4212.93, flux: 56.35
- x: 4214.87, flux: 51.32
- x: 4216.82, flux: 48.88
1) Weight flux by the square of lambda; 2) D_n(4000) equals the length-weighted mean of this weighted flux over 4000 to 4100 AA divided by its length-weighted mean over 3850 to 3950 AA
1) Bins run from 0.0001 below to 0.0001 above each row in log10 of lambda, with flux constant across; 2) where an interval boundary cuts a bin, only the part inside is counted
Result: 1.40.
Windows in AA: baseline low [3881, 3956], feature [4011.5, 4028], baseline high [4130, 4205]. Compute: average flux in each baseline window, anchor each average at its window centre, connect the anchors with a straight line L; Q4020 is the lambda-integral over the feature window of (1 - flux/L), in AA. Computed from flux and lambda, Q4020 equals -3.22 AA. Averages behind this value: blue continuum 40.9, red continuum 55.8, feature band 56.1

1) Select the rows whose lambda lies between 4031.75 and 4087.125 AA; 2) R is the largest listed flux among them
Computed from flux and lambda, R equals 66.86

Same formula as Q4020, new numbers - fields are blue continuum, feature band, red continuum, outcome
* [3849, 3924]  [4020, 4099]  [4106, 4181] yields -3.1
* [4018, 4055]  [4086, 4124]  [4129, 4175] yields 0.9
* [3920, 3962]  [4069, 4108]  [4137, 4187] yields -3.4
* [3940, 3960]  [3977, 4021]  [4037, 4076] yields -4.2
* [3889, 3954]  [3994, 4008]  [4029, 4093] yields -1.6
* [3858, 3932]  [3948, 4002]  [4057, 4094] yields 4.4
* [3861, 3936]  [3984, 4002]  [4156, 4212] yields -3.1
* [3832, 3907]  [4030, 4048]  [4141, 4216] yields -0.4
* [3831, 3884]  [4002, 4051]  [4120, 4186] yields -2.9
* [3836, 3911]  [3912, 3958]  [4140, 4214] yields 8.8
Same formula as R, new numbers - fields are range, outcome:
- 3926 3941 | 39.9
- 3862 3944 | 56.54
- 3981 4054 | 62.1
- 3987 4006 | 60.23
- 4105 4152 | 60.87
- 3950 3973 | 50.89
